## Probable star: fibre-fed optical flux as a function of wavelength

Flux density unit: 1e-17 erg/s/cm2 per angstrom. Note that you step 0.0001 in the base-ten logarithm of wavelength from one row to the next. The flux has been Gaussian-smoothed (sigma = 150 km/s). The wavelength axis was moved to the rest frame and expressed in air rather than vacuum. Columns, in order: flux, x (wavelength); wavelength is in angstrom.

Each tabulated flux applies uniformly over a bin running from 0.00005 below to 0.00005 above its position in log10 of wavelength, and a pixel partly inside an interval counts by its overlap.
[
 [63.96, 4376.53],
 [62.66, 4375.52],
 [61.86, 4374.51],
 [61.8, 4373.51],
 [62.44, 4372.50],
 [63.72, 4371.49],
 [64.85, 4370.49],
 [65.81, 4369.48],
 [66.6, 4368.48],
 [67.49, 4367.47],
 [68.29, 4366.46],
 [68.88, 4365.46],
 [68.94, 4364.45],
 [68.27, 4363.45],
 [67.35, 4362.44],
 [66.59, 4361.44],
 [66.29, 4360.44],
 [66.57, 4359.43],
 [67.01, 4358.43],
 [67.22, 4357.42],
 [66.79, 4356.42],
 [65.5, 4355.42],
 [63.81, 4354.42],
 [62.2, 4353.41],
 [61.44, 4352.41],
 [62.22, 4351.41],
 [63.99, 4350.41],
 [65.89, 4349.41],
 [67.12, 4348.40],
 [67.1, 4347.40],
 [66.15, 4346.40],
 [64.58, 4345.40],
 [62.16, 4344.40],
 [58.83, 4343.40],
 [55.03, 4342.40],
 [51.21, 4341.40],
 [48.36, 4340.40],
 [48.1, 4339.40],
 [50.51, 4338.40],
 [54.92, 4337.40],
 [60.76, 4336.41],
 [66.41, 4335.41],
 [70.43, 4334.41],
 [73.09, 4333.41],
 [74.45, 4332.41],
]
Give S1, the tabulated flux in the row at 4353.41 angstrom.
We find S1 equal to 62.2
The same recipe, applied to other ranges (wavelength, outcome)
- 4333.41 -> 73.09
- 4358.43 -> 67.01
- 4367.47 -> 67.49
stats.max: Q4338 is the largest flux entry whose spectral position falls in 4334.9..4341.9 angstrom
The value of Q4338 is 66.41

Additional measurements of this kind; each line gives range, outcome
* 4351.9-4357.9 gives 67.22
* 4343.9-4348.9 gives 67.12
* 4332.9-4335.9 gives 73.09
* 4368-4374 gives 66.6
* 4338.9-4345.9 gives 64.58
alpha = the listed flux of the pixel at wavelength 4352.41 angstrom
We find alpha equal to 61.44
